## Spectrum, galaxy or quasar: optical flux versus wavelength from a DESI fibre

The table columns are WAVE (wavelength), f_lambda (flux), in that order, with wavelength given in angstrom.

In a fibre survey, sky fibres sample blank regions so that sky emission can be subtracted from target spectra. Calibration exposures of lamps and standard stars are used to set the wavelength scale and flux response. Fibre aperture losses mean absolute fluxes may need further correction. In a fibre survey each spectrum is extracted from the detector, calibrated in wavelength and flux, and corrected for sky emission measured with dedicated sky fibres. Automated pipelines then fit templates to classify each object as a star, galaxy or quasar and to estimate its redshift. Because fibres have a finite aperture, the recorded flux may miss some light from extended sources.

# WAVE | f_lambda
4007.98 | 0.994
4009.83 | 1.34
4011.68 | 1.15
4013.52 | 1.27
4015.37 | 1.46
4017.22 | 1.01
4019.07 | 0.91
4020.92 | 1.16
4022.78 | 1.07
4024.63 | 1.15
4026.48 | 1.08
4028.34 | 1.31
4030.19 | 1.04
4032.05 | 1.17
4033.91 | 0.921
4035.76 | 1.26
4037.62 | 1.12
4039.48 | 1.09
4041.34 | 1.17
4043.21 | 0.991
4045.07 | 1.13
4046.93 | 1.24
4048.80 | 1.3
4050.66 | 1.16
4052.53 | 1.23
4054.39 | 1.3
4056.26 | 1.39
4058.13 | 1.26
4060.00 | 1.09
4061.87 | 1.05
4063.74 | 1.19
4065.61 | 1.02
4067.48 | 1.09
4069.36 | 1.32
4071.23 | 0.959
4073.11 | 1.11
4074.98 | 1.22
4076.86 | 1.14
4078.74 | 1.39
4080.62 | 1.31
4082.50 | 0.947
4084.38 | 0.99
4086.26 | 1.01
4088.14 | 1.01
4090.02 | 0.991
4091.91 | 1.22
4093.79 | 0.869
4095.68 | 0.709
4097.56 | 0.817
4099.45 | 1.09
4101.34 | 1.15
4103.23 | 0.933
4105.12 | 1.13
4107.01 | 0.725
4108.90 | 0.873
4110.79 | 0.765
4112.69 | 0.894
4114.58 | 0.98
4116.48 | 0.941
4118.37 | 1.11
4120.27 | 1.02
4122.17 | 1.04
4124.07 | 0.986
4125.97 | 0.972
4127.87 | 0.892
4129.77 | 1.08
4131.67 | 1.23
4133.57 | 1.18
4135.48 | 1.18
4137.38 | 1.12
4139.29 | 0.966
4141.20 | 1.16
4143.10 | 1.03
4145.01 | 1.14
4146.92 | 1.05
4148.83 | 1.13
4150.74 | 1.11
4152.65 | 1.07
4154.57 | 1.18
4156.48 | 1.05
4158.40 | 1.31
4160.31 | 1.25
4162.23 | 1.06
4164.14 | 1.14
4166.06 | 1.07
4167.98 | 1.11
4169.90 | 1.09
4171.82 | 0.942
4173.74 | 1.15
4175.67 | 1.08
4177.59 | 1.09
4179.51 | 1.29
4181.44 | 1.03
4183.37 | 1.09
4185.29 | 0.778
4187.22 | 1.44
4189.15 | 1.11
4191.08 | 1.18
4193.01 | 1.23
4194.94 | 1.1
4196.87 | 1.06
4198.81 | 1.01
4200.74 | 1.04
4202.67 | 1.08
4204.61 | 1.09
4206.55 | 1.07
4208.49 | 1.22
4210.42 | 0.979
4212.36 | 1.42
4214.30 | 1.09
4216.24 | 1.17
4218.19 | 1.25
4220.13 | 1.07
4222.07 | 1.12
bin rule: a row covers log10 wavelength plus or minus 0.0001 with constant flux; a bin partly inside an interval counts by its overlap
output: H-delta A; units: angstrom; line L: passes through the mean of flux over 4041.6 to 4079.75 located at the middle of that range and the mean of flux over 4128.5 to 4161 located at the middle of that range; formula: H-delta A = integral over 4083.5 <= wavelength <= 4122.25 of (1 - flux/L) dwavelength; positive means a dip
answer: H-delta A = 6.4 angstrom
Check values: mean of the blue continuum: 1.18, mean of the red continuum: 1.13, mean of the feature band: 0.963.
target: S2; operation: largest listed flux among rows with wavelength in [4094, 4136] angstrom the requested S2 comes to 1.23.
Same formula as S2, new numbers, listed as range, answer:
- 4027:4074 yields 1.39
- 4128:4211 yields 1.44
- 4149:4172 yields 1.31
